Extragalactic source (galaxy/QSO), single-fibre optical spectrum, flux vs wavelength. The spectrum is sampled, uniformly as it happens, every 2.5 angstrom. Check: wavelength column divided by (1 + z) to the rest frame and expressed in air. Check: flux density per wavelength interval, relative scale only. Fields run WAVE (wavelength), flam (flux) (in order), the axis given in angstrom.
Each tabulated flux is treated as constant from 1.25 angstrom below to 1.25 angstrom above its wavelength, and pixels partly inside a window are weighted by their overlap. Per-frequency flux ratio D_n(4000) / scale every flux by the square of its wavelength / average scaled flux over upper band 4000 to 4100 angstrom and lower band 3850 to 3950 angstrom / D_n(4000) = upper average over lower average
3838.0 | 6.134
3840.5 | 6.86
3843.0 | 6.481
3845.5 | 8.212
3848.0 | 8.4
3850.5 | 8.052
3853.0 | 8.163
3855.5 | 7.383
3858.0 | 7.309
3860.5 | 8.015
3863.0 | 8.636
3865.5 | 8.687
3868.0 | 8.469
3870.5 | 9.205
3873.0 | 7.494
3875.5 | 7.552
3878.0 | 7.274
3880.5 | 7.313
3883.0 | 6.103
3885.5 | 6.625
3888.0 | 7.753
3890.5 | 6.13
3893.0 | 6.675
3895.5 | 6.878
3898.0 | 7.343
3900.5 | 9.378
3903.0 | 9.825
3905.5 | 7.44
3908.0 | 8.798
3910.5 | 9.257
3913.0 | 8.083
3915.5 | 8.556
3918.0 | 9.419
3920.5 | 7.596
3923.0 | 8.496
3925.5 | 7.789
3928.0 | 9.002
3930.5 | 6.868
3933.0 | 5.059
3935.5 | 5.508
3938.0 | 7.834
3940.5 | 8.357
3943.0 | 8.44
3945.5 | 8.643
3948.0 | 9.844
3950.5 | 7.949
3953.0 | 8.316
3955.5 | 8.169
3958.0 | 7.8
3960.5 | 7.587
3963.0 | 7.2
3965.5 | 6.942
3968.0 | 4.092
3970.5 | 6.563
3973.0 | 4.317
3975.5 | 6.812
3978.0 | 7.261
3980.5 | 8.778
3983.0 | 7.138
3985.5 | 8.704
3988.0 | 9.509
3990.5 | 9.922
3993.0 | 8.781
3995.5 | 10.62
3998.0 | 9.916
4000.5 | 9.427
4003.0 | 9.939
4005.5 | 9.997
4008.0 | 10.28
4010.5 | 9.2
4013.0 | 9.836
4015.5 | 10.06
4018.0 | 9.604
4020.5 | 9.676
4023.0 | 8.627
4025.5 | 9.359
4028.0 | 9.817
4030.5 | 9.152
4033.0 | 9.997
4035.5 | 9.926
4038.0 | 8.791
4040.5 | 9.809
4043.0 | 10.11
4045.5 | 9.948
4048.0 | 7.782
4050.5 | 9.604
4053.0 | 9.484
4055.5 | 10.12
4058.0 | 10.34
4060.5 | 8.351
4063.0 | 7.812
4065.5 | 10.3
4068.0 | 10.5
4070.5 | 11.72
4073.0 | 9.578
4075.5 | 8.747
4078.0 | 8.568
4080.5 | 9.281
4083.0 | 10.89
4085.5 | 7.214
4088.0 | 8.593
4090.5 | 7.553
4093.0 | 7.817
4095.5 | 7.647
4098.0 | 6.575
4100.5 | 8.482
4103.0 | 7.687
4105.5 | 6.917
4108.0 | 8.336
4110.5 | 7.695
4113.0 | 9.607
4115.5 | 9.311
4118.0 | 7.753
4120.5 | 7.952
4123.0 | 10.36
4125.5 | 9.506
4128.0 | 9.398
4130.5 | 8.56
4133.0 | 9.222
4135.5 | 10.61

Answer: 1.3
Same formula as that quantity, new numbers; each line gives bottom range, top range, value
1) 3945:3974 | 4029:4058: 1.37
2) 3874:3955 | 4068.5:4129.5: 1.21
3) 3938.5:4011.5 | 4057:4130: 1.12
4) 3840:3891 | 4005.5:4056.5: 1.36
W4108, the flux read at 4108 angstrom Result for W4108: 8.336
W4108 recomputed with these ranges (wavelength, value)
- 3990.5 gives 9.922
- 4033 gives 9.997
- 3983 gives 7.138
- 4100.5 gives 8.482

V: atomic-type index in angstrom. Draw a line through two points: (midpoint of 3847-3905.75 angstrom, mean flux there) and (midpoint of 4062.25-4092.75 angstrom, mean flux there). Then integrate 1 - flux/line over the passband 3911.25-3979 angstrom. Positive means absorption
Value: 6.0 angstrom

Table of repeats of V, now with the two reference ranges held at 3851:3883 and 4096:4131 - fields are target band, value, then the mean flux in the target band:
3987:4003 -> -3.05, 9.72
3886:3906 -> 0.77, 7.65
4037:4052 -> -1.96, 9.35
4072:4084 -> -1.49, 9.38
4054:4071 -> -3.03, 9.79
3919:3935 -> 1.22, 7.41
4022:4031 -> -1.13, 9.26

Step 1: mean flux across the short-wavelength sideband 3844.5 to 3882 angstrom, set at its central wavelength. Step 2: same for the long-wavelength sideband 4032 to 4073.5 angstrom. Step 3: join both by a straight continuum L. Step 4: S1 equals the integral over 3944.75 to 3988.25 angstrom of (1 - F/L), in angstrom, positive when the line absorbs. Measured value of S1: 6.9 angstrom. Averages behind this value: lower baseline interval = 8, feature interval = 7.48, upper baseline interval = 9.66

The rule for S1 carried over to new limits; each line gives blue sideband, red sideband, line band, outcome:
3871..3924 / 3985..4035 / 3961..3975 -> 4.7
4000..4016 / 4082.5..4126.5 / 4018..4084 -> -3.1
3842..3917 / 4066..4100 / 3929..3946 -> 2.0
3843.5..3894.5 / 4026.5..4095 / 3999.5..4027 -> -2.3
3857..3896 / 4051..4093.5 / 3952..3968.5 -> 2.0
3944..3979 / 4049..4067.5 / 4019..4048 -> -2.0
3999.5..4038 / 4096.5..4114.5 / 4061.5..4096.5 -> -2.4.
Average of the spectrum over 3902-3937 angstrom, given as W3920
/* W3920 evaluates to 7.96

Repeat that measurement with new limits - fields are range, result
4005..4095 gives 9.38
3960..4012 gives 8.25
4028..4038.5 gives 9.56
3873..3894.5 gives 6.96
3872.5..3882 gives 7.37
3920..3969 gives 7.59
